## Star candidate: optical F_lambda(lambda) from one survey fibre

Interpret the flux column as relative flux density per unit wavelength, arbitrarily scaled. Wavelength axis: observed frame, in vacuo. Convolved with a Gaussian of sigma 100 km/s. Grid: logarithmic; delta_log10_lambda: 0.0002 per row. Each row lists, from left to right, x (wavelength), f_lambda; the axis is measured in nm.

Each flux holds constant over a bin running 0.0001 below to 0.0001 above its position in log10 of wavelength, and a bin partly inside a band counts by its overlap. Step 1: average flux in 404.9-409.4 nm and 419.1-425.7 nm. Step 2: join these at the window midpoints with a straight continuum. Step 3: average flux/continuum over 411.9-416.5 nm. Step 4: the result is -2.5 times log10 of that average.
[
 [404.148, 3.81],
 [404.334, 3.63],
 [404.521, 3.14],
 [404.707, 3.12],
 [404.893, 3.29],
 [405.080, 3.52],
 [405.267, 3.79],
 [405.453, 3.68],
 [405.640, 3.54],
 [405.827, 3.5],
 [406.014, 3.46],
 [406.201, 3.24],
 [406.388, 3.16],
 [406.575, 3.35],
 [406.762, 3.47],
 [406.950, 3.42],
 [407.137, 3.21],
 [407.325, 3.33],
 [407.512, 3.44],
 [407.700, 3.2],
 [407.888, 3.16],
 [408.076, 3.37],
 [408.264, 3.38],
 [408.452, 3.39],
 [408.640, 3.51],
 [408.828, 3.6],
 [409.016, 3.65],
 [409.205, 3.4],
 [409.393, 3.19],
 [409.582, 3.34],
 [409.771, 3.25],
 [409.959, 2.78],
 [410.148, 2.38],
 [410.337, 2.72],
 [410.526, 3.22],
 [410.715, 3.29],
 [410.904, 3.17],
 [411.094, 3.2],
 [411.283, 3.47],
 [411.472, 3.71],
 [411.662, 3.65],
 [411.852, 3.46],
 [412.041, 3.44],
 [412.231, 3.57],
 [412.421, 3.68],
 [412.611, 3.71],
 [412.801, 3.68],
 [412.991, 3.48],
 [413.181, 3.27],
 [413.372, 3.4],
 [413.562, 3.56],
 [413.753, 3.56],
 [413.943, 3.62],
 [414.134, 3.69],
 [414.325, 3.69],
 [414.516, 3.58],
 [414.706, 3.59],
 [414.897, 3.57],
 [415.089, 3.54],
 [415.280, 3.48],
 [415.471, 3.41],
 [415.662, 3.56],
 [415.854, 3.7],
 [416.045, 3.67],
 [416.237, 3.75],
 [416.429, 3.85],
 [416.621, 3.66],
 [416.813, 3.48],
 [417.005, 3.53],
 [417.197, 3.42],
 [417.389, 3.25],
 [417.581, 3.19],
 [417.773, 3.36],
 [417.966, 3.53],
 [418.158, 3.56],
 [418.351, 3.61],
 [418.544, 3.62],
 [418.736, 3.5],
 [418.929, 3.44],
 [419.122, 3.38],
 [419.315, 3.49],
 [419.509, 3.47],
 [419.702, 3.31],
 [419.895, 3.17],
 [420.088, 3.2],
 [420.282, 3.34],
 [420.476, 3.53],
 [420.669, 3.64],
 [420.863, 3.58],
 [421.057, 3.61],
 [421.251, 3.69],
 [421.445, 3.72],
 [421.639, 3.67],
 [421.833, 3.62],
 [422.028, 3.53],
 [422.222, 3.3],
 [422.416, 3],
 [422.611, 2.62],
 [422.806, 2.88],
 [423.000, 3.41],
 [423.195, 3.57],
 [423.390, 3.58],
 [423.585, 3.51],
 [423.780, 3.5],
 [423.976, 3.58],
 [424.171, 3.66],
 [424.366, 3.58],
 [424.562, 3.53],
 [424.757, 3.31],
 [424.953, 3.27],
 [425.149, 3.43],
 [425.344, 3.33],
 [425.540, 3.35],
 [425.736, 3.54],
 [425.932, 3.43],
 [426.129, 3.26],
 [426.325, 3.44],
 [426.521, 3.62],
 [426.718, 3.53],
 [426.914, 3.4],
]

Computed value -0.05 mag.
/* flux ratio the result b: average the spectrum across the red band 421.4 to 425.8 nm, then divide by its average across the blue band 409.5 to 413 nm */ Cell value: 1.03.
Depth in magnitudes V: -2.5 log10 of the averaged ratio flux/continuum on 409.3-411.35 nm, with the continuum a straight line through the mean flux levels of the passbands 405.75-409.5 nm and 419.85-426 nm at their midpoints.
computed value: 0.10 mag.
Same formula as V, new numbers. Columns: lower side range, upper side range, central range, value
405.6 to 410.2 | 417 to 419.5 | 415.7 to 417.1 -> -0.071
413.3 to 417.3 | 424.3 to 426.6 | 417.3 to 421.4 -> 0.020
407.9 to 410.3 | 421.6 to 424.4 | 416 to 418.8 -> -0.061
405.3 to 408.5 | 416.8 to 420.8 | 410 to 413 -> 0.015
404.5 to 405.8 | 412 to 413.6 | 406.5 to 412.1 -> 0.063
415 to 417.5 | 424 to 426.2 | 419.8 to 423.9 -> 0.021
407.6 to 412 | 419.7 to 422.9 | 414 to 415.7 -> -0.077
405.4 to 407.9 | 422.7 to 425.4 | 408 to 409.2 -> -0.032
